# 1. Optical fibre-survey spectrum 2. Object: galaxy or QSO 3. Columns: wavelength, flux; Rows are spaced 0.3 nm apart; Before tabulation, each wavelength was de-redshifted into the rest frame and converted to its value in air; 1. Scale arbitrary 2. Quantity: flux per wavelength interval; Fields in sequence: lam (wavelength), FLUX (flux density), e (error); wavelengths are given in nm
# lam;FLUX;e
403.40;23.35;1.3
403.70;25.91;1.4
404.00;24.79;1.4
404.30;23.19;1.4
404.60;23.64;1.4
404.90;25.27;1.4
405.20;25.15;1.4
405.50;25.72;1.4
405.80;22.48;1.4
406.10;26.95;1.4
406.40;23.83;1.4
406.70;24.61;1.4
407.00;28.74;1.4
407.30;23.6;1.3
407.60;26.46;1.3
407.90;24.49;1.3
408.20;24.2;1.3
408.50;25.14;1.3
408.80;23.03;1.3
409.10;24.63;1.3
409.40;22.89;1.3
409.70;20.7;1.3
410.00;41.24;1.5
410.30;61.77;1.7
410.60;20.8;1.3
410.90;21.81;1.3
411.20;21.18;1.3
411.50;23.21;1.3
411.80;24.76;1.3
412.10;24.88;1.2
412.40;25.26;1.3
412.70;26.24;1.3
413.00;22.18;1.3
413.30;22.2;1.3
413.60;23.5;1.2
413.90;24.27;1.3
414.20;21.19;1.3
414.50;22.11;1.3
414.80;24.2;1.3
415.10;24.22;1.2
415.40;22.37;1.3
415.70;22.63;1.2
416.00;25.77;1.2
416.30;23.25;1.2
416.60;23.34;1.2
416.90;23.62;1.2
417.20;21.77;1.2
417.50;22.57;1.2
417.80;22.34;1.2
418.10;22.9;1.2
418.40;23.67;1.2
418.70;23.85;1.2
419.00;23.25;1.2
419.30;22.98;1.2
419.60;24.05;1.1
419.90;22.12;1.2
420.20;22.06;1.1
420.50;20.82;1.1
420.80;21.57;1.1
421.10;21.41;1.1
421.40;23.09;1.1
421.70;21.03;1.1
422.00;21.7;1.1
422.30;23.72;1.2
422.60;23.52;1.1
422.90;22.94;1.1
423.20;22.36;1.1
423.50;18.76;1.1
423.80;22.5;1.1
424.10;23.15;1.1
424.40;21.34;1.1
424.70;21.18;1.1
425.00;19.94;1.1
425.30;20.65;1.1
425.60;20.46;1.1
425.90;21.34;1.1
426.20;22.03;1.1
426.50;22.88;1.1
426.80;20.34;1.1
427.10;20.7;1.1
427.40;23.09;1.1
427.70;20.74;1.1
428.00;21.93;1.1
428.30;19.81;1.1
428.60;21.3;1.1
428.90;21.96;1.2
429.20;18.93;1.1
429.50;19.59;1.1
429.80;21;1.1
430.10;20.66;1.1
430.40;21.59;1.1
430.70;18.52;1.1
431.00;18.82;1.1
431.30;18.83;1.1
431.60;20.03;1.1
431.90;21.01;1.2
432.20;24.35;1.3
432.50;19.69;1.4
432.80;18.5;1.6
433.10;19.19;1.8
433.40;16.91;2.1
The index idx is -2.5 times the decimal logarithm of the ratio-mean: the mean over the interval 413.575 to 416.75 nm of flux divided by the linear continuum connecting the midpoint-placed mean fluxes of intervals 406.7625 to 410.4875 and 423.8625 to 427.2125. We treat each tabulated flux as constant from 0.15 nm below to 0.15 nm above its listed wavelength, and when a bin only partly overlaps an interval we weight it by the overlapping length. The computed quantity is 0.11 mag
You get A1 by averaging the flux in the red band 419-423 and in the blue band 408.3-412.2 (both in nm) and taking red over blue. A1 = 0.82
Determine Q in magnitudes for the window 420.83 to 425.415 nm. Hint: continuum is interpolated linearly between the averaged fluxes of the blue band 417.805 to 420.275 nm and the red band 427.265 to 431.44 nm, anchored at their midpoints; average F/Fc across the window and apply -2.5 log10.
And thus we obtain 0.01 mag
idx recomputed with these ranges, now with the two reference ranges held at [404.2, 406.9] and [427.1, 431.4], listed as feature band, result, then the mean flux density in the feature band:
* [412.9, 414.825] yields 0.02 mag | 22.7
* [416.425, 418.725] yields -0.02 mag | 23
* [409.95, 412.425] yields -0.23 mag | 29.2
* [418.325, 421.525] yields -0.02 mag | 22.6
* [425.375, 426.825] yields -0.02 mag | 21.5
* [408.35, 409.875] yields 0.02 mag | 23.6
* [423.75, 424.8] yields -0.03 mag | 22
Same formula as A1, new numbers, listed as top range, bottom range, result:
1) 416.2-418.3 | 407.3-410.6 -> 0.79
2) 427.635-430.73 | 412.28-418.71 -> 0.88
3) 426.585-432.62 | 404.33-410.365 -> 0.78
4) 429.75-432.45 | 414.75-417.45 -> 0.88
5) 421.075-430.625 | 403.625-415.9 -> 0.85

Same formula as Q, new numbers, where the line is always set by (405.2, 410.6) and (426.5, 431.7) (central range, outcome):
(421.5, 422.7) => 0.016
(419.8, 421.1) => 0.084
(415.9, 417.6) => 0.055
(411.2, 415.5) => 0.093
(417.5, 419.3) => 0.040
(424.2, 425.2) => 0.053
